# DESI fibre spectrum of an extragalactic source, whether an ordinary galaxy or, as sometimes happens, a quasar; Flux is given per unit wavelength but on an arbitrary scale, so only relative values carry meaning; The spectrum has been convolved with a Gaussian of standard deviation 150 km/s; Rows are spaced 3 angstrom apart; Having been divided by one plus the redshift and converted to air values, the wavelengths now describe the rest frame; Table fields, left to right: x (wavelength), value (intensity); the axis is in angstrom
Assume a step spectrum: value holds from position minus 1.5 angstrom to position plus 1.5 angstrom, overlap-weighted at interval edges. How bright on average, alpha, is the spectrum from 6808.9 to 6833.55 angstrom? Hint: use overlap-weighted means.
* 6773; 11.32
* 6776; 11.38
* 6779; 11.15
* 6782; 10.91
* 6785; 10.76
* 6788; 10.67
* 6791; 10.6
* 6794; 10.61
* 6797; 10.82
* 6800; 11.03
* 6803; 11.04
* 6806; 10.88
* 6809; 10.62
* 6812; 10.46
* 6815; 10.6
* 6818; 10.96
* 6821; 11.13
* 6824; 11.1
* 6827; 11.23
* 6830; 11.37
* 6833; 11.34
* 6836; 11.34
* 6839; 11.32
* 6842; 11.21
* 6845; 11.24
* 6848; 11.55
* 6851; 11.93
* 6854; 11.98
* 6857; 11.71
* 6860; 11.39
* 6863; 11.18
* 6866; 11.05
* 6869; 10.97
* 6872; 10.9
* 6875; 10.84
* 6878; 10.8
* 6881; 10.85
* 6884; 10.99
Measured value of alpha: 11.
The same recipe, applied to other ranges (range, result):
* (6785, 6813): 10.8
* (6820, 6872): 11.3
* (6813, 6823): 10.9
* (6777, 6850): 11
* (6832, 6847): 11.3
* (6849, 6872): 11.4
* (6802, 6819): 10.7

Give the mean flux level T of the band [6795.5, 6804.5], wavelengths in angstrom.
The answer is 11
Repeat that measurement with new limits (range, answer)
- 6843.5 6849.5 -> 11.4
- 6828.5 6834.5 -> 11.4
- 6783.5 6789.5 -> 10.7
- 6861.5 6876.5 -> 11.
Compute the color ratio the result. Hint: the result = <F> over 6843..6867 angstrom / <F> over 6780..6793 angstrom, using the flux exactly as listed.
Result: 1.1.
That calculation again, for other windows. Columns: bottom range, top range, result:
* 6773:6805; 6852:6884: 1.02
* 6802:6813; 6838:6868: 1.07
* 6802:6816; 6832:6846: 1.05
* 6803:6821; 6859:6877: 1.03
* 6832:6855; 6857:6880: 0.96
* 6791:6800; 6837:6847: 1.05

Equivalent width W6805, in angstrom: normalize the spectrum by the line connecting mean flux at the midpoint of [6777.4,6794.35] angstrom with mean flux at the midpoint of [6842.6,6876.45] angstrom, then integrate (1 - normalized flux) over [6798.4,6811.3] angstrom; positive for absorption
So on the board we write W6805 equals 0.1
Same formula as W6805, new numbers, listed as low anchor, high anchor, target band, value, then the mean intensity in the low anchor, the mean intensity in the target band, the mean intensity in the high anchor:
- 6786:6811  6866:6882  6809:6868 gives -2.2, 10.8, 11.2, 10.9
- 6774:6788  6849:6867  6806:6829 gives 0.8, 11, 10.9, 11.6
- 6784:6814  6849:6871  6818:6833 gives -0.2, 10.7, 11.2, 11.4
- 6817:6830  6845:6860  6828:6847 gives 0.2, 11.1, 11.3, 11.7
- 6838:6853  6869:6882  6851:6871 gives -0.4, 11.5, 11.4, 10.9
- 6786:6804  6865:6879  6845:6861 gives -1.2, 10.8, 11.7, 10.9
